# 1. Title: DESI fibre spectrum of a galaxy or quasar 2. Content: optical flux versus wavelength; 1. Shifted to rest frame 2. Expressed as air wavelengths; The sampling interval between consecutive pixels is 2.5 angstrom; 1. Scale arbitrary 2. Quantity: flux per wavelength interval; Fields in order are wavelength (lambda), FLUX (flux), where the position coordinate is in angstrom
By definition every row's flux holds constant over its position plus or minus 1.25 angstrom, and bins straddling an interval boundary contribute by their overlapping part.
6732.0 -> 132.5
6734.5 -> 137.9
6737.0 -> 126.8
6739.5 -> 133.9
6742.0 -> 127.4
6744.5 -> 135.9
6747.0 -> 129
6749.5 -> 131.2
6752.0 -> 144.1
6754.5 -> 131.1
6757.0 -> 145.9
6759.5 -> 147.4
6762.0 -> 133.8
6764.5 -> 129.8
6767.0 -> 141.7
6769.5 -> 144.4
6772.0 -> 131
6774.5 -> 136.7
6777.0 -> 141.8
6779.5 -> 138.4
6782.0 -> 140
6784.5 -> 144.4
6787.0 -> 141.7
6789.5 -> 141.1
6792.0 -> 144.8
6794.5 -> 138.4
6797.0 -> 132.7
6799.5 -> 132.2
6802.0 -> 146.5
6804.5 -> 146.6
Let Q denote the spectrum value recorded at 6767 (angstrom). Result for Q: 141.7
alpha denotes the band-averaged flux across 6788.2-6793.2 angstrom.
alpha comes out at 143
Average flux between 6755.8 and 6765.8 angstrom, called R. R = 139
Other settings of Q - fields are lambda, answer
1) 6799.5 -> 132.2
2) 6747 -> 129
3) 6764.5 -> 129.8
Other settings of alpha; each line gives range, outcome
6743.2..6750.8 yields 132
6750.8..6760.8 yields 142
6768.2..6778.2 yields 138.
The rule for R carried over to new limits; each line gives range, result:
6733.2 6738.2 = 132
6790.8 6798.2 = 139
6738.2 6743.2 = 131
